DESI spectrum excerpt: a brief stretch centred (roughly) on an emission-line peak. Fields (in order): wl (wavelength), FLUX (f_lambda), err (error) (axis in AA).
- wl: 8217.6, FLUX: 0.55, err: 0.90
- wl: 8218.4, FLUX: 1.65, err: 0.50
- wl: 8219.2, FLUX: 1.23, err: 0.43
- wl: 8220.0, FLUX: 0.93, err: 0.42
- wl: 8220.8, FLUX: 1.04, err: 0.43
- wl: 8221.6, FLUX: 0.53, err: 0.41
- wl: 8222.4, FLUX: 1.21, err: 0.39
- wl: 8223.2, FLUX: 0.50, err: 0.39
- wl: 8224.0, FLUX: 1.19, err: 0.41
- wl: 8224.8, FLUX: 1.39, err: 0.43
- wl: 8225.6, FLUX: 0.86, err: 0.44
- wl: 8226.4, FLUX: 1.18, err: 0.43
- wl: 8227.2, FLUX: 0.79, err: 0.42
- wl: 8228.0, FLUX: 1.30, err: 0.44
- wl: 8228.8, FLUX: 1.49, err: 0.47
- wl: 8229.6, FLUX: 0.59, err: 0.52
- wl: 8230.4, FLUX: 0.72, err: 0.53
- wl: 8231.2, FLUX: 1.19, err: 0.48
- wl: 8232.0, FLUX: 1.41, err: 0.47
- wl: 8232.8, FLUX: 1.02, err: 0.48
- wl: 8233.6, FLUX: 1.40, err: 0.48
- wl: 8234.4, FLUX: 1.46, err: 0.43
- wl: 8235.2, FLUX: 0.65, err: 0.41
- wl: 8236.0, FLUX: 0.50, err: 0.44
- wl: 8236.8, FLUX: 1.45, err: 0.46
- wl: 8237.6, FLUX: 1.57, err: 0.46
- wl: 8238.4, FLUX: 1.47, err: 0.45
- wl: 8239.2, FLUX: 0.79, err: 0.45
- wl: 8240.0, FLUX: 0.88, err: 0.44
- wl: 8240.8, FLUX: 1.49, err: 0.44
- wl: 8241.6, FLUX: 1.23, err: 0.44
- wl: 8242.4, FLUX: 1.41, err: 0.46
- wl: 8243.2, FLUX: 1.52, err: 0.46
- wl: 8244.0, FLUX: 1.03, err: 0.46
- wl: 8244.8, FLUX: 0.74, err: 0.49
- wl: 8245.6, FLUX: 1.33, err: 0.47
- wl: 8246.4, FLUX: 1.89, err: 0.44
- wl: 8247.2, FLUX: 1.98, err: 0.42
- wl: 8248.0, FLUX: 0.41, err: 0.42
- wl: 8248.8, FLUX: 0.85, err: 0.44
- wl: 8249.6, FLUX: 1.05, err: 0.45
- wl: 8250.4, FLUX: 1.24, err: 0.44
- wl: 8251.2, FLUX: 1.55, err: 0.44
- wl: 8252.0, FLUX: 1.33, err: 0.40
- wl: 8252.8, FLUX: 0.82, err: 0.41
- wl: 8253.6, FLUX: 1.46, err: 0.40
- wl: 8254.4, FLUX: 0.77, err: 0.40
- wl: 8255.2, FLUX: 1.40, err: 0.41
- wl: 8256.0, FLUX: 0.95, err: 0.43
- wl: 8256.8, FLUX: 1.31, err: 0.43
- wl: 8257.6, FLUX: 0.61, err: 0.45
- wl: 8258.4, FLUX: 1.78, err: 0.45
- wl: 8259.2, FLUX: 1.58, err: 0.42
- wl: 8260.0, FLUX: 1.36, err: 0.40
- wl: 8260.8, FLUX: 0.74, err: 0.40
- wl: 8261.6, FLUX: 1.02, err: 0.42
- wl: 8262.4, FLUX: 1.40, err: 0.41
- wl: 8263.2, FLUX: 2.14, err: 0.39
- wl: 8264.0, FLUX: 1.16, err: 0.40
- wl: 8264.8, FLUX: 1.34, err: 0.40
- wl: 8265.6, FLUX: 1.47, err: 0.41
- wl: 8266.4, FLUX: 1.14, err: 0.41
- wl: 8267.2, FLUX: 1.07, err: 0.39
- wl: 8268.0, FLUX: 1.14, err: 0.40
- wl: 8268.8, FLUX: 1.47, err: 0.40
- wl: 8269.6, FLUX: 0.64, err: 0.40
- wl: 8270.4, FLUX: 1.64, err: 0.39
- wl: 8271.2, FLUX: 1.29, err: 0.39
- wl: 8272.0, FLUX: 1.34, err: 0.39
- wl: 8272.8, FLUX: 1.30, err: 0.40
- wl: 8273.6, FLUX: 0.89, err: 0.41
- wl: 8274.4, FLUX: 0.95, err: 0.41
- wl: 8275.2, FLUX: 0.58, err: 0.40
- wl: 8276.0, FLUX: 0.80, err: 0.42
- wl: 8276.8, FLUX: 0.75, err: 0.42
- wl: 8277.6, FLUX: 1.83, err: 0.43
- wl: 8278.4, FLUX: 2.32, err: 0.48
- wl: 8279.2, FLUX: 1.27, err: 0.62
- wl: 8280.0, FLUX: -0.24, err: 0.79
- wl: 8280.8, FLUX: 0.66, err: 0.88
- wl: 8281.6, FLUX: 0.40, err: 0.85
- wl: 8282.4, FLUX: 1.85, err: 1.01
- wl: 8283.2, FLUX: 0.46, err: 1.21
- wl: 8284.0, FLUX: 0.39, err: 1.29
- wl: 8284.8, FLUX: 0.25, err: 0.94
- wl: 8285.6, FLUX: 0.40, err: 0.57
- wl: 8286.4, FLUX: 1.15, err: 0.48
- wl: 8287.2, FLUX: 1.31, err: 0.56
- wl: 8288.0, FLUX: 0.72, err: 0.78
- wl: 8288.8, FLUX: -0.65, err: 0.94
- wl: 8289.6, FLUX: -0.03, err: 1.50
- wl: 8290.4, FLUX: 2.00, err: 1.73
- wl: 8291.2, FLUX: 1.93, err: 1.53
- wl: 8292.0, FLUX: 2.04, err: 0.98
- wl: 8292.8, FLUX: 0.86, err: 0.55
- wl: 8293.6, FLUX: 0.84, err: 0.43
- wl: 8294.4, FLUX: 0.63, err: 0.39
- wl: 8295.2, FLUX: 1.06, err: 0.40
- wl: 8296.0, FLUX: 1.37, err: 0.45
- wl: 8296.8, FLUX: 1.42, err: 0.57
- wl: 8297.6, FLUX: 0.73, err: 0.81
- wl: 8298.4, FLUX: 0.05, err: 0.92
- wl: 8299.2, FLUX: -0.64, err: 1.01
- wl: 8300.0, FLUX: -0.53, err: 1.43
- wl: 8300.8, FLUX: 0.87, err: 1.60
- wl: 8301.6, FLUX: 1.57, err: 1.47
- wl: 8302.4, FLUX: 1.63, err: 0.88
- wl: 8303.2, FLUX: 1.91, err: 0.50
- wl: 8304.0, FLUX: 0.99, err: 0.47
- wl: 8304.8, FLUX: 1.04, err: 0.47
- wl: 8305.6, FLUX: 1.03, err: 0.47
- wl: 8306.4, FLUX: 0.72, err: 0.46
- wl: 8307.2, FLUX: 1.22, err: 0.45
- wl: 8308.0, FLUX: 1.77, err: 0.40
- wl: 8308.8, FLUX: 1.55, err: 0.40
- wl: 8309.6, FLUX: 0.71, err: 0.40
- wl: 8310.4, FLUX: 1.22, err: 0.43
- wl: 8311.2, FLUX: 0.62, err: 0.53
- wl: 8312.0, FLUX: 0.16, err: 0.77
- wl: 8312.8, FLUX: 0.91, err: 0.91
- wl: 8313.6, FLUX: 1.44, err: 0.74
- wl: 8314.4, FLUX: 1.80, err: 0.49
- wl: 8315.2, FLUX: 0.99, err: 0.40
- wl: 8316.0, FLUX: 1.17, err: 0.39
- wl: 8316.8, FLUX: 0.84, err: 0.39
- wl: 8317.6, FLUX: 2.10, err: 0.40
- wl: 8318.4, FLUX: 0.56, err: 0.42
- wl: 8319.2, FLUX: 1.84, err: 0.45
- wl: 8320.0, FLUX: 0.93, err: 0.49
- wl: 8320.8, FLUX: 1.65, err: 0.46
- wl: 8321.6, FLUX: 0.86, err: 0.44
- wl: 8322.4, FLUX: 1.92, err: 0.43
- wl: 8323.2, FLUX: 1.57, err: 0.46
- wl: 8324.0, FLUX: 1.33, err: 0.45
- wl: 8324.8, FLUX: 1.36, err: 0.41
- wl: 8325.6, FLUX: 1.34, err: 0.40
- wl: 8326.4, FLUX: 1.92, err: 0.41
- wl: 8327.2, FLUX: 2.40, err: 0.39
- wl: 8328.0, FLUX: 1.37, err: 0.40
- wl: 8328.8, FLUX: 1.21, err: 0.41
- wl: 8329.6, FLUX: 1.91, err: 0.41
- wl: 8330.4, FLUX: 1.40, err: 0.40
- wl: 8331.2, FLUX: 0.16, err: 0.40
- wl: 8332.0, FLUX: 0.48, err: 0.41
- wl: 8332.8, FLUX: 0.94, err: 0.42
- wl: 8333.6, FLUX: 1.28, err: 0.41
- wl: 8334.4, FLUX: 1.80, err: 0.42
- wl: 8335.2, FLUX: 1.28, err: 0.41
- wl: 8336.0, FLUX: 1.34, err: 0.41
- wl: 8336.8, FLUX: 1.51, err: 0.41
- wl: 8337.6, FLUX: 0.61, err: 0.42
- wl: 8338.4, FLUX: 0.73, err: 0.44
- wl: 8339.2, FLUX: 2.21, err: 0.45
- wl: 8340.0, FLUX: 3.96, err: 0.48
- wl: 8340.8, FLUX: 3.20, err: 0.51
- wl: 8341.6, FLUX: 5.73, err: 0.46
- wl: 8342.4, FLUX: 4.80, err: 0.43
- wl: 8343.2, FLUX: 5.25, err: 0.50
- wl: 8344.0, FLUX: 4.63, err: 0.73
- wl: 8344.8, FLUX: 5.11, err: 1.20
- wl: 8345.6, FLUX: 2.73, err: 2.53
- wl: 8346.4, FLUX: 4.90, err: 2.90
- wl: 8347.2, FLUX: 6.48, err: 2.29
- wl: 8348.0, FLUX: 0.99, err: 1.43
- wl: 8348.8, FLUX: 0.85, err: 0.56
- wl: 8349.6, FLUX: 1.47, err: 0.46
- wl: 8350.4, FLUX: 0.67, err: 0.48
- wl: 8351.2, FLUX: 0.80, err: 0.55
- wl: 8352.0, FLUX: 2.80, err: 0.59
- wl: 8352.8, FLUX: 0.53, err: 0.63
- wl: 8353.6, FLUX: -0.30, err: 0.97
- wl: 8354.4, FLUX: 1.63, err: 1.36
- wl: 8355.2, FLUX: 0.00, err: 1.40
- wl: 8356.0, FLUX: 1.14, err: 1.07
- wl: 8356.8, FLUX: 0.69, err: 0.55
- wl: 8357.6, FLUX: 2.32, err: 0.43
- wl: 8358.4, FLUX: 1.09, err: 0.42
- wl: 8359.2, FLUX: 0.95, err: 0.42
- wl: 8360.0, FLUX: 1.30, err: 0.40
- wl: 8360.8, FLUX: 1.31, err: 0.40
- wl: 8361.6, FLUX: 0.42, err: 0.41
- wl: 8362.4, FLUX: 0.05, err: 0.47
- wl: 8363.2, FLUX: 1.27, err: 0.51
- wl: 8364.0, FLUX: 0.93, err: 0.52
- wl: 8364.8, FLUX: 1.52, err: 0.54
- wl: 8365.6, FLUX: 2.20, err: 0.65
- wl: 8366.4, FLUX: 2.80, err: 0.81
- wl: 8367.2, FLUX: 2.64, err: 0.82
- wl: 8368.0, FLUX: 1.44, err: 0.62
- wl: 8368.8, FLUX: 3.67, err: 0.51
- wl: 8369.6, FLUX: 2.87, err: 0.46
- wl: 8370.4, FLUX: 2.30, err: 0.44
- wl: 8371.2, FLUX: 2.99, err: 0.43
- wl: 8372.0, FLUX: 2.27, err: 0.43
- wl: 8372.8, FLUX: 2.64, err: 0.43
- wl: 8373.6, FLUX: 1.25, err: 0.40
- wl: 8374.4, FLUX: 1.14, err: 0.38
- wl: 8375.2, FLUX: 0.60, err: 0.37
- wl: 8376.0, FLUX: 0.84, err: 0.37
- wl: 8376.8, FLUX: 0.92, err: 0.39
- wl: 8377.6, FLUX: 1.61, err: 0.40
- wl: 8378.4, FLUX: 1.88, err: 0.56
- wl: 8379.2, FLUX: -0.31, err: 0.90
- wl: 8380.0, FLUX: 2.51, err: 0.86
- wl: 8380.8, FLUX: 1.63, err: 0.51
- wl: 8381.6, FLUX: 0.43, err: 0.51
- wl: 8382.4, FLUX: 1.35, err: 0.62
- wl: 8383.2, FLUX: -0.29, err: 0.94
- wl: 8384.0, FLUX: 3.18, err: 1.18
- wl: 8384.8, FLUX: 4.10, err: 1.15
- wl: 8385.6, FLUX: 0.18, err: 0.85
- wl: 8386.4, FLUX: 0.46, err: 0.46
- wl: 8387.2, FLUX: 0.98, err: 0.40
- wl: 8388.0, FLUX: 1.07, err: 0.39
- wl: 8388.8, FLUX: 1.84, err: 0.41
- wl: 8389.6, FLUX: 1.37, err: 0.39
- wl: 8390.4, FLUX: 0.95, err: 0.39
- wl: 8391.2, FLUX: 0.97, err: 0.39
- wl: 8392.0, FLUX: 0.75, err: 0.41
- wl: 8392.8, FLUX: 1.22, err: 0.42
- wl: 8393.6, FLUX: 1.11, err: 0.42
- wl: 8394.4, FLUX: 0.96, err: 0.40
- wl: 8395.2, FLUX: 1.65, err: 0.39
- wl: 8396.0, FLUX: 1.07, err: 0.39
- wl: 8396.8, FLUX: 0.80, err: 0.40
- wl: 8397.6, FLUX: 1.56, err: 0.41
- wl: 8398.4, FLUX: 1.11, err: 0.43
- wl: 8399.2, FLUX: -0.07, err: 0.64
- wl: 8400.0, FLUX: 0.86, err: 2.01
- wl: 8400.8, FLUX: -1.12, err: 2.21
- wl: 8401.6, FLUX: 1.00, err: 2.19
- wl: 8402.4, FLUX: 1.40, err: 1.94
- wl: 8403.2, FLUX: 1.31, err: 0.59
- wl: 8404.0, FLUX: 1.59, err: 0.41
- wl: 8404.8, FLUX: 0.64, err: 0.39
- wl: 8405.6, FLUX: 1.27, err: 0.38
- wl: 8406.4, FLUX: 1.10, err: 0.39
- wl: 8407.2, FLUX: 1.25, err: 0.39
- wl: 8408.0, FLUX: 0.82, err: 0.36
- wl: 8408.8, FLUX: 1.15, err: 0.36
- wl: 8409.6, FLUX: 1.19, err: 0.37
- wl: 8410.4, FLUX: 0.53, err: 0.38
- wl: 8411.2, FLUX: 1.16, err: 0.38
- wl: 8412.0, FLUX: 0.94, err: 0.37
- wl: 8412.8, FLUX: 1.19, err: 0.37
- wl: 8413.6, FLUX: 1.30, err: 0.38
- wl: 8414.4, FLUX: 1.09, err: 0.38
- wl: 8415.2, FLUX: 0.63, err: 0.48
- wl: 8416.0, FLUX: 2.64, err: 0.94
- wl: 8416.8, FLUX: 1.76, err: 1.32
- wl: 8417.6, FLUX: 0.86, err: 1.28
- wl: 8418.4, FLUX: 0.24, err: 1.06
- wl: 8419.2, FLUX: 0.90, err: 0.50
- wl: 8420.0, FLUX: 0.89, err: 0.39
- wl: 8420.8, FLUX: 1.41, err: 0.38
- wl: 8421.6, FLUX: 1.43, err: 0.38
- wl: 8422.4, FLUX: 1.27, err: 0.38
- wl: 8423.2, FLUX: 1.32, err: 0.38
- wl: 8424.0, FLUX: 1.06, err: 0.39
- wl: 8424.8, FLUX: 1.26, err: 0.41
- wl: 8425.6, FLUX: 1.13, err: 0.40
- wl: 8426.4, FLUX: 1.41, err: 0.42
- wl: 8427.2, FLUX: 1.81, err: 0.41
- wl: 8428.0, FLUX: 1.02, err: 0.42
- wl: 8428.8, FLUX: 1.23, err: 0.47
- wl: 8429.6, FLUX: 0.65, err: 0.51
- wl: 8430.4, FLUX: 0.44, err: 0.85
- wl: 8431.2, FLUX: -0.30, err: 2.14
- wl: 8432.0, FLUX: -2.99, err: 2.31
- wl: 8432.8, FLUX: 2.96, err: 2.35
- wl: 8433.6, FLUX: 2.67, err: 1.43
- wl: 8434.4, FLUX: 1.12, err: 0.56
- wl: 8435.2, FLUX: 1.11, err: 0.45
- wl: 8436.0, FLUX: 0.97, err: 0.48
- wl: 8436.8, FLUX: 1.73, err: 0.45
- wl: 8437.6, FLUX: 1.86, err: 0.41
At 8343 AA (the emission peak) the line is Halpha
